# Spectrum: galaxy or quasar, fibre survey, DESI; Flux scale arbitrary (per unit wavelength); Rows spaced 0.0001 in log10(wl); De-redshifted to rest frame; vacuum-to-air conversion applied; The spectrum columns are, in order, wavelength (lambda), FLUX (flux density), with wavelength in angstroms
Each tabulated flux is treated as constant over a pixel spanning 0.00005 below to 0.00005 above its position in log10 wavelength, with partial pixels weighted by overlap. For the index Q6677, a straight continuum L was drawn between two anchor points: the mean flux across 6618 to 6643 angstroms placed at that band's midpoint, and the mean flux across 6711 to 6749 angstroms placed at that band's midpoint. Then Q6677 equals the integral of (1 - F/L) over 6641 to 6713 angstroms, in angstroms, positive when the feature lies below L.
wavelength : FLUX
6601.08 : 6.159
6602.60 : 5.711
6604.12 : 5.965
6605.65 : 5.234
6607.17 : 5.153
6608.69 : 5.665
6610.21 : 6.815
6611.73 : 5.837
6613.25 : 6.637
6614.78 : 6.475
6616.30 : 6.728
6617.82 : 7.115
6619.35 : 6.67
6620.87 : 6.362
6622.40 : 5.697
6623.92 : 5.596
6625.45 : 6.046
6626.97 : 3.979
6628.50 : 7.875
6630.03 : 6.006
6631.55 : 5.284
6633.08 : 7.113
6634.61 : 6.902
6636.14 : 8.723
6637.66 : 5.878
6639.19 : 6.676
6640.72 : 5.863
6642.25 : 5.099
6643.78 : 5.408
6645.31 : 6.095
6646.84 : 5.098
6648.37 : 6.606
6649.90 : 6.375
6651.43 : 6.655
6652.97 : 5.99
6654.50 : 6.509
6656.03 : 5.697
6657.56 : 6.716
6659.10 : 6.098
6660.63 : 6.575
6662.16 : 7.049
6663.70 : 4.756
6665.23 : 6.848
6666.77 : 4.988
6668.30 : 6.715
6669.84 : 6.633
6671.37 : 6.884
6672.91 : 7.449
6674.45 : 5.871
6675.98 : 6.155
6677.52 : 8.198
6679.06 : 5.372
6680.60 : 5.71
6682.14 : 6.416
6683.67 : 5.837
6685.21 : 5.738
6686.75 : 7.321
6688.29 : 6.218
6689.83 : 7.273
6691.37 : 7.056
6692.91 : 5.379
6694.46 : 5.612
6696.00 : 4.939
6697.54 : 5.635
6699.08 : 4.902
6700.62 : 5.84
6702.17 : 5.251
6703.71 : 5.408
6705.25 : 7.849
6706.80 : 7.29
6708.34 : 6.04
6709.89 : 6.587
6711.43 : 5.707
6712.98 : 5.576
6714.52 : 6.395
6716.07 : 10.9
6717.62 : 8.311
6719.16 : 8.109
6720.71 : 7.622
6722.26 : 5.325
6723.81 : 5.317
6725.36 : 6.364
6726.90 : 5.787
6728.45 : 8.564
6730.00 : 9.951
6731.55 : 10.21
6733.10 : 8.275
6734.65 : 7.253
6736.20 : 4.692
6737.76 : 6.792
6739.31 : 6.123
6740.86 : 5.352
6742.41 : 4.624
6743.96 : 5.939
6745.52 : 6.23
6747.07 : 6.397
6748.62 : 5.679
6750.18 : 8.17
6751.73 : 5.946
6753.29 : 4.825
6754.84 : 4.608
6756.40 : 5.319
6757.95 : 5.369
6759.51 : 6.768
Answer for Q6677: 4.2 angstroms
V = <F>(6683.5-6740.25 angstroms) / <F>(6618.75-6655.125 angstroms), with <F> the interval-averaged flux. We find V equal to 1.08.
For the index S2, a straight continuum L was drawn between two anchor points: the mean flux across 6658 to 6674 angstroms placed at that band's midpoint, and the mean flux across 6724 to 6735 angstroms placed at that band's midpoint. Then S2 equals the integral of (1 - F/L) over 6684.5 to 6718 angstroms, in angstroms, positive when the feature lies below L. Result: 4.0 angstroms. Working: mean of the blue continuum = 6.39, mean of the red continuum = 7.95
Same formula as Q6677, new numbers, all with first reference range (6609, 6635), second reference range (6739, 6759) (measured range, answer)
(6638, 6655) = 0.43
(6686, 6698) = -0.41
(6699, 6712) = -0.53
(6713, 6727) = -2.96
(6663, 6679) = -0.89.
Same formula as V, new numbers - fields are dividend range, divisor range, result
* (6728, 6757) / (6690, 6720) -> 1.01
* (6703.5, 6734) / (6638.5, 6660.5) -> 1.20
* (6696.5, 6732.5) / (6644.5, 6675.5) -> 1.10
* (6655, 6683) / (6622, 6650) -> 1.04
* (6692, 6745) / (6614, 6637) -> 1.02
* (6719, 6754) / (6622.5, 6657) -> 1.08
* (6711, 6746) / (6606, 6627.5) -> 1.15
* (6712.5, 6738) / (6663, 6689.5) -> 1.17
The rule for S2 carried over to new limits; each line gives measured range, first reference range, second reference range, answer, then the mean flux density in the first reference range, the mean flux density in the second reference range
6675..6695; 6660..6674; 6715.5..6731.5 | 1.4 angstroms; 6.42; 7.7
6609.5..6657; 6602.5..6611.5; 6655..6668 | -2.6 angstroms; 5.76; 6.12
